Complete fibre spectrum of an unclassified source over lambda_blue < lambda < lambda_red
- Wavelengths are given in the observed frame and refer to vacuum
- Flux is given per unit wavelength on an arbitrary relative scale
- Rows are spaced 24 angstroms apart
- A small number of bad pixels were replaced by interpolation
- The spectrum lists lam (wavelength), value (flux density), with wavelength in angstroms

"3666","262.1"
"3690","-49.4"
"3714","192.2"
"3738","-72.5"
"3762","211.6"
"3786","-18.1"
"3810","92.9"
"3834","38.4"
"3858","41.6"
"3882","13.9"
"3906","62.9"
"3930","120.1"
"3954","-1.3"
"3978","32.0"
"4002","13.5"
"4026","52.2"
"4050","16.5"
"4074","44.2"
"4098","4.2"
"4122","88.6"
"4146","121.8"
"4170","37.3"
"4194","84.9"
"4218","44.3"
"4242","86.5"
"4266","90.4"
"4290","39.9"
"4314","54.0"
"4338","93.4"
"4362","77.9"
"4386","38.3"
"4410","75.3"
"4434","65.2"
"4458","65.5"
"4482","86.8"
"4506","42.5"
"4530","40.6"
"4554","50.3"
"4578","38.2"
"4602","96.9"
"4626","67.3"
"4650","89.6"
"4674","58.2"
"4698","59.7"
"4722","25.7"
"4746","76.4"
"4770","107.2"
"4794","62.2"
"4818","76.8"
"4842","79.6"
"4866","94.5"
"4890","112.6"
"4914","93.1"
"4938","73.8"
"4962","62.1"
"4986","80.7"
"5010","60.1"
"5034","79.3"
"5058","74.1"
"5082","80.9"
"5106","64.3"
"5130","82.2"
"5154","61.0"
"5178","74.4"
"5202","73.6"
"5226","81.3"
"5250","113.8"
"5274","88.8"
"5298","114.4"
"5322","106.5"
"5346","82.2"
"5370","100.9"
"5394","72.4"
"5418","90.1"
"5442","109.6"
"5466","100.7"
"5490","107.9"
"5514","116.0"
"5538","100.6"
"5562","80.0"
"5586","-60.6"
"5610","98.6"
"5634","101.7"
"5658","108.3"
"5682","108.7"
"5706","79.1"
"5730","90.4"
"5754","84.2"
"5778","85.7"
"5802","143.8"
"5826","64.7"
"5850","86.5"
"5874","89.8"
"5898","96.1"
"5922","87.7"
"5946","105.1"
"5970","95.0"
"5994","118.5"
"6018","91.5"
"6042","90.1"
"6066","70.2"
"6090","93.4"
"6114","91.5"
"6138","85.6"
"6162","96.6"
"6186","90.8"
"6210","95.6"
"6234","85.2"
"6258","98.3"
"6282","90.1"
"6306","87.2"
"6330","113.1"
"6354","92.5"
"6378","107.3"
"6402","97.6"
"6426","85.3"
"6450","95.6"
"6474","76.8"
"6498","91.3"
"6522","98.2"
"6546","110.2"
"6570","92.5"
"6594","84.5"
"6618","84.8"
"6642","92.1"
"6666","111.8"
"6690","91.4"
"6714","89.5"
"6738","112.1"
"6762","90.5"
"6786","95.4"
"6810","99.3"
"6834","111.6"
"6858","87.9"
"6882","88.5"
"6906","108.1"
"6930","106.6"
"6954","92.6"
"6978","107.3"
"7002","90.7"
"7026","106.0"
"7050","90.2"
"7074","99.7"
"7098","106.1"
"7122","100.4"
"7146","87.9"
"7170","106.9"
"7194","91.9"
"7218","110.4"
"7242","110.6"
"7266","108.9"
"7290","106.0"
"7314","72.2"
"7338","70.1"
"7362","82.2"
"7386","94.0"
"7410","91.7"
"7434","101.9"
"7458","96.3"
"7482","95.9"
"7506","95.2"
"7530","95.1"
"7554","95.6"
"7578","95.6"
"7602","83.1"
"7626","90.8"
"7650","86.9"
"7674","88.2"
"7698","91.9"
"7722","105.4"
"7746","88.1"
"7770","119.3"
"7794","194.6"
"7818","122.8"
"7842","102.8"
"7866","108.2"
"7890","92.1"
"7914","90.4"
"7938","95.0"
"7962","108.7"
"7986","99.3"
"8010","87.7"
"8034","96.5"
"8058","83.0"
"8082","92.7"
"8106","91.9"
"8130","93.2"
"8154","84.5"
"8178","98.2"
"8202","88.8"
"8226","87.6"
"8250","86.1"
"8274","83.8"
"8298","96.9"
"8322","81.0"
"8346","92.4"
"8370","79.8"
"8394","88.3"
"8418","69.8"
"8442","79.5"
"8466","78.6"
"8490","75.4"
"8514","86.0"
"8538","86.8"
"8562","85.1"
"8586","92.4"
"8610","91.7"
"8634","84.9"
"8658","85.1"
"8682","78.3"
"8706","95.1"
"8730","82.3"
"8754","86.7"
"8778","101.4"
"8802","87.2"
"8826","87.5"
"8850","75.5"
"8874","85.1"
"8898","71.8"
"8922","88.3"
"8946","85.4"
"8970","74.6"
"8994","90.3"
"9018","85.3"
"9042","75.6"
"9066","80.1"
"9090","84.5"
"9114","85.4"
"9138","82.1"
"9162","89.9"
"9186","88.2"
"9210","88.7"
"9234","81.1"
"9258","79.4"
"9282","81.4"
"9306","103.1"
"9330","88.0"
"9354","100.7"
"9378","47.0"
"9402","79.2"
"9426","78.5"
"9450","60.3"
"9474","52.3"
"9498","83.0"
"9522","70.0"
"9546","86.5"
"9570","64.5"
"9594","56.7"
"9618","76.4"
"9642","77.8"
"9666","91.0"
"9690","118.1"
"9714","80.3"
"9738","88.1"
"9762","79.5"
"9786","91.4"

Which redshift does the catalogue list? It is 0.19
